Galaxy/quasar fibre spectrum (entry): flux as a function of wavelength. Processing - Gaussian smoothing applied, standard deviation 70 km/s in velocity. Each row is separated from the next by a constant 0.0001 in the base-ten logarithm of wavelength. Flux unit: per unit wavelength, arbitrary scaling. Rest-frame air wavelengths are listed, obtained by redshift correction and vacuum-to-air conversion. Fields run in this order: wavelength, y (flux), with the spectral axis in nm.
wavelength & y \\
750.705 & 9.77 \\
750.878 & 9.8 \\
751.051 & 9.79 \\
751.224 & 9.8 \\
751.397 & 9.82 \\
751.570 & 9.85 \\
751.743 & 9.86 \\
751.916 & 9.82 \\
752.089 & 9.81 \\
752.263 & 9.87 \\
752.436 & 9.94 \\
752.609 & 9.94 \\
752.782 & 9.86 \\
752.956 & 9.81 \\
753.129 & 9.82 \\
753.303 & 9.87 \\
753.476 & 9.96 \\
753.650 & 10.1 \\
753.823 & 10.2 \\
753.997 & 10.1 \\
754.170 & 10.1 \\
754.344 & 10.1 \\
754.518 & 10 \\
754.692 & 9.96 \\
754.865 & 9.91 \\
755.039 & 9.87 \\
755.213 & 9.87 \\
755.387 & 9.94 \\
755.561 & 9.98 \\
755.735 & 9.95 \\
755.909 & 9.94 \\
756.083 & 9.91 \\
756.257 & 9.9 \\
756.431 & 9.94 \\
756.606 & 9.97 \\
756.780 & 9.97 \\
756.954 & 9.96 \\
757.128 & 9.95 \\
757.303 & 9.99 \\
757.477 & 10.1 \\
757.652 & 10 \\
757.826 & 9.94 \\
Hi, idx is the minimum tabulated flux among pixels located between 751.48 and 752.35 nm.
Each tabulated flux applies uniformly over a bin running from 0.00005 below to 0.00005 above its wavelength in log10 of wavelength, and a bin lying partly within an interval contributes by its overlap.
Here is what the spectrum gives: 9.81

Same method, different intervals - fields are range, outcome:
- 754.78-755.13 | 9.87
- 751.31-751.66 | 9.82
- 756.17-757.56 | 9.9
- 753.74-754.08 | 10.1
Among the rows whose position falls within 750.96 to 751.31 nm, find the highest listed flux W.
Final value 9.8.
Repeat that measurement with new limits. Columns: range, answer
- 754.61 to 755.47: 9.96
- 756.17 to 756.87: 9.97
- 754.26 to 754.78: 10.1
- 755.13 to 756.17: 9.98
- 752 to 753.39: 9.94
